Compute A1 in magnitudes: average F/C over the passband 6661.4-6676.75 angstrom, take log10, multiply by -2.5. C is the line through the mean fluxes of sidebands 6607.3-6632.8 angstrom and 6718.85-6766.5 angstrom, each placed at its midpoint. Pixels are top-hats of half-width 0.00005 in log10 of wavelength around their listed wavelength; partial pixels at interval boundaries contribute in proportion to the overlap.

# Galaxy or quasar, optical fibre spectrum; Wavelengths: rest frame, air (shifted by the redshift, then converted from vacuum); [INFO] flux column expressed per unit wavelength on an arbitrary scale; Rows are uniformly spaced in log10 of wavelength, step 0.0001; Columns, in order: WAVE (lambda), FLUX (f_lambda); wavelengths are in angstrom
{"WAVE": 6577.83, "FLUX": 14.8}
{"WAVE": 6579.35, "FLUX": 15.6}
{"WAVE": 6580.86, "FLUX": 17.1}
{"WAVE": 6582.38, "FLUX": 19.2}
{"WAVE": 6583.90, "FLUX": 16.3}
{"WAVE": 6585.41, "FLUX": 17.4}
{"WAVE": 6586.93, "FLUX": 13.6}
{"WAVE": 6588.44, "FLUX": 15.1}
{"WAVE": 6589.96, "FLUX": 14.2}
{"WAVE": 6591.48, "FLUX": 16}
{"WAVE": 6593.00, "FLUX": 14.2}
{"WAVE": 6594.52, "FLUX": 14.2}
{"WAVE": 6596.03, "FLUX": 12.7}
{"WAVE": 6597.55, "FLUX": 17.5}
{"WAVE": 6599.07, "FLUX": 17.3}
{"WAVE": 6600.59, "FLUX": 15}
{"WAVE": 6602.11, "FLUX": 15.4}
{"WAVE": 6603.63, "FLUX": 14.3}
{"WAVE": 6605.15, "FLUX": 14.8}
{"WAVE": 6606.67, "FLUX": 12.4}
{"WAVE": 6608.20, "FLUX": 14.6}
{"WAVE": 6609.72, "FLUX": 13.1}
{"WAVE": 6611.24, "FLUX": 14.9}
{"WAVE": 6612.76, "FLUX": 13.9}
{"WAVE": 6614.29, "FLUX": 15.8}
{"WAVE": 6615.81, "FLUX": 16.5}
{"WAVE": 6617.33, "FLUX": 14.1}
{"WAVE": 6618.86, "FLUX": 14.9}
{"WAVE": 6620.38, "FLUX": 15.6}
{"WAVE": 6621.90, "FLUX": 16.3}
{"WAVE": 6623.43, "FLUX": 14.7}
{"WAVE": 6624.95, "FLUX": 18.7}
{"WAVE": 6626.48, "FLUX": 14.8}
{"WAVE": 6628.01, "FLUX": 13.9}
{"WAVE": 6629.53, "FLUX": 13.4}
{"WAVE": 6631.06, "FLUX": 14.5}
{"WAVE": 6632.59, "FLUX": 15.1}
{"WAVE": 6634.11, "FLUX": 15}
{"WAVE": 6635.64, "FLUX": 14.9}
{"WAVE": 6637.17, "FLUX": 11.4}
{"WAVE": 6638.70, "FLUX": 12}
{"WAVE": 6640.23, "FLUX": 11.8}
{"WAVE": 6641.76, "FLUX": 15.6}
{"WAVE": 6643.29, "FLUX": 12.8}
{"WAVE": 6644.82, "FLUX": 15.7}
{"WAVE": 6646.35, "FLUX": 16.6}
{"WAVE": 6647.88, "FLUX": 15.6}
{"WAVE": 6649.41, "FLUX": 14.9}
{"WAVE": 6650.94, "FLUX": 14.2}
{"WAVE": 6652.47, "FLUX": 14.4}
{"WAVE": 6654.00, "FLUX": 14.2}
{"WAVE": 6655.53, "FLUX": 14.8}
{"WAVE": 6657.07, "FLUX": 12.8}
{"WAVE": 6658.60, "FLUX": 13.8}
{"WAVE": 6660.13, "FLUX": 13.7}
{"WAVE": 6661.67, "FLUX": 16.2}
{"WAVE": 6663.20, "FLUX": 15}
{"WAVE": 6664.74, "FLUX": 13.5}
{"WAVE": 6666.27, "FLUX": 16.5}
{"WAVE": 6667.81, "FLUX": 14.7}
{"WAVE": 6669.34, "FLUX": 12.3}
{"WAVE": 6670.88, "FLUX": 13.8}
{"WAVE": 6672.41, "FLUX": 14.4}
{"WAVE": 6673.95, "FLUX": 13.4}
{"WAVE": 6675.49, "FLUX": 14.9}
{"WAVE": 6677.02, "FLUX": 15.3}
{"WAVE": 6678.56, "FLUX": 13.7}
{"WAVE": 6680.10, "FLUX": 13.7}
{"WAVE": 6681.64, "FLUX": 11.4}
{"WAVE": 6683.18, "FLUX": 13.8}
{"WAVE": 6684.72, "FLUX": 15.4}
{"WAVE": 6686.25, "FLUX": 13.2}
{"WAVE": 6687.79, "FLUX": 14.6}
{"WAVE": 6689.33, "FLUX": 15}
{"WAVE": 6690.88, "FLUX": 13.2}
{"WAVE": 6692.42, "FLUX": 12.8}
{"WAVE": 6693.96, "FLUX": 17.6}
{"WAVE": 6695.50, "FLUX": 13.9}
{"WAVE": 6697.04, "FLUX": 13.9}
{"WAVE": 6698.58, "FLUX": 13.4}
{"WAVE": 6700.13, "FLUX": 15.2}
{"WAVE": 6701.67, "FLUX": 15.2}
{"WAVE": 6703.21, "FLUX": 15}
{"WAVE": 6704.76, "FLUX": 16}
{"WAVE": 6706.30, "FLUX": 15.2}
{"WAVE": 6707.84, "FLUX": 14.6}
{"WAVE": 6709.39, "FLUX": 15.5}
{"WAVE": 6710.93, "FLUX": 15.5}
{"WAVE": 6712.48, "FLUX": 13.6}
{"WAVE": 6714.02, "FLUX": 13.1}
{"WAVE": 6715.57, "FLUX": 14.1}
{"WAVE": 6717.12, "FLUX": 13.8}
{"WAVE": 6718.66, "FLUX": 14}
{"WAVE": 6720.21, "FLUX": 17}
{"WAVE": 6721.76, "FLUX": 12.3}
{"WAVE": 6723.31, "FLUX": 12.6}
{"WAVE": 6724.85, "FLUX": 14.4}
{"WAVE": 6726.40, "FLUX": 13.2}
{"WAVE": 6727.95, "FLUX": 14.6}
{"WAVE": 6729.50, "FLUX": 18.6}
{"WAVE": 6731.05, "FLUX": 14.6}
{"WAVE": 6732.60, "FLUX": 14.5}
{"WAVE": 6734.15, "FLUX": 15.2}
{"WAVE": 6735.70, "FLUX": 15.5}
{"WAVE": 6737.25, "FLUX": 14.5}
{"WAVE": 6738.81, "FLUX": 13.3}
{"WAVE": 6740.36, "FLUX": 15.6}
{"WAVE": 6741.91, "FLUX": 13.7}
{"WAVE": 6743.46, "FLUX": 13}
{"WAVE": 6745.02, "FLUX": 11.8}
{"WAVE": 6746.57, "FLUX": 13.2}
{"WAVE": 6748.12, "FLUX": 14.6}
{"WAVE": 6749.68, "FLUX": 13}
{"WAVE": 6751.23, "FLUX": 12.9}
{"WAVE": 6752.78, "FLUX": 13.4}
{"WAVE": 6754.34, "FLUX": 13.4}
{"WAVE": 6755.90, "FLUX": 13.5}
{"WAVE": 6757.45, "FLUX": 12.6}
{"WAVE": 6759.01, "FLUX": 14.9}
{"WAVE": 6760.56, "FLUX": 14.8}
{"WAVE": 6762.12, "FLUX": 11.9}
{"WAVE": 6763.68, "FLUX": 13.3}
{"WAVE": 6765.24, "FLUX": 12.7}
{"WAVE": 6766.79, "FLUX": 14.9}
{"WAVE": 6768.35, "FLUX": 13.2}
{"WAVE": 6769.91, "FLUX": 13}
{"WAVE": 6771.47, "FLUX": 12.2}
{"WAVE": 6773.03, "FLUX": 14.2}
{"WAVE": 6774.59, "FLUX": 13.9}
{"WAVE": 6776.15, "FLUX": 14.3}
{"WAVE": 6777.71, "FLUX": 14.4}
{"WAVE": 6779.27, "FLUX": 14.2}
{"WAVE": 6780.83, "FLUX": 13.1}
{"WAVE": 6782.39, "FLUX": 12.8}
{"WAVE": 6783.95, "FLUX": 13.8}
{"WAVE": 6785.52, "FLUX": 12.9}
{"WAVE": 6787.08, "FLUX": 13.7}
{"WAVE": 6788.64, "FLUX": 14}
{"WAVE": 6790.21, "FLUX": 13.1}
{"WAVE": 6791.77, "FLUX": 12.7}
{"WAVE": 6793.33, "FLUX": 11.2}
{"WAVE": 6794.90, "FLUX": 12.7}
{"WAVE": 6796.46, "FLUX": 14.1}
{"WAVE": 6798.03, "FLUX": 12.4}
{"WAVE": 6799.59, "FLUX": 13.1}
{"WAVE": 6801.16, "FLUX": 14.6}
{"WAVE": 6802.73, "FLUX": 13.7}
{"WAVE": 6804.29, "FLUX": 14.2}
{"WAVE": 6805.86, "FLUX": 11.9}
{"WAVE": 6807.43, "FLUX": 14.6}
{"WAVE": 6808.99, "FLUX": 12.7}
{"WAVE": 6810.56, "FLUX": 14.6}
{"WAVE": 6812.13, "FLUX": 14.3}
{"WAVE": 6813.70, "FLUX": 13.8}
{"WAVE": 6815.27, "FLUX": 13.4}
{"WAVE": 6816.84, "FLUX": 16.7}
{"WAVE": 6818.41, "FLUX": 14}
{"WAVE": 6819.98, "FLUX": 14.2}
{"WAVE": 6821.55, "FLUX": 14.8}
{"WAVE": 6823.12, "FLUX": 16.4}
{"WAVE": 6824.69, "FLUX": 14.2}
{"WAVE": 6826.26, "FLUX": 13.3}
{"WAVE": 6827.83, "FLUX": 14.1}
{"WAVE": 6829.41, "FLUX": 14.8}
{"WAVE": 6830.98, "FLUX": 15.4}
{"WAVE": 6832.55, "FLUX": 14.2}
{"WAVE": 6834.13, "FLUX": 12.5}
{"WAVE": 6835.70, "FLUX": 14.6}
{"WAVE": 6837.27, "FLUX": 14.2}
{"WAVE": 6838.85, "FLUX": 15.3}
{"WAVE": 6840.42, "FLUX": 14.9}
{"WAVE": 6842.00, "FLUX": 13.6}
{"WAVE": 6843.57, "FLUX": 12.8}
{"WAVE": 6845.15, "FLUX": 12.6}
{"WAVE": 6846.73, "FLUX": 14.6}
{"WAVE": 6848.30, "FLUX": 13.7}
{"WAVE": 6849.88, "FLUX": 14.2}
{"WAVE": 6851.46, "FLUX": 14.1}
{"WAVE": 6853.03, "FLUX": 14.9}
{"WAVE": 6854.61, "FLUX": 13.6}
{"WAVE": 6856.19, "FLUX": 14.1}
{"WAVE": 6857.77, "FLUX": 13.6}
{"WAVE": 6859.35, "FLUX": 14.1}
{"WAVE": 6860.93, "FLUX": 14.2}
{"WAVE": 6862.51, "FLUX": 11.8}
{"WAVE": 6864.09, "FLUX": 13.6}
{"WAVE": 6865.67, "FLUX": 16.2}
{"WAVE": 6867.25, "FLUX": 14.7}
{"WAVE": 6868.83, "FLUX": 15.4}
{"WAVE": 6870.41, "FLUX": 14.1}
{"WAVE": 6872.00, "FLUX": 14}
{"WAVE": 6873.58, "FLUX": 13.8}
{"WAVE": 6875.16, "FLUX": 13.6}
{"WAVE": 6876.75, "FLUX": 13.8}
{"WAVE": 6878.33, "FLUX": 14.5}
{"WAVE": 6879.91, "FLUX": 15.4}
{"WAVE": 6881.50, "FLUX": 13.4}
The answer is 0.01 mag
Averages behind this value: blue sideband 15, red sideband 14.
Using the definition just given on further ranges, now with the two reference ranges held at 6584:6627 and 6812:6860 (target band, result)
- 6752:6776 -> 0.08 mag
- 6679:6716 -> 0.03 mag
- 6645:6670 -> 0.02 mag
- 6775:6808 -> 0.08 mag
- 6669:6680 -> 0.06 mag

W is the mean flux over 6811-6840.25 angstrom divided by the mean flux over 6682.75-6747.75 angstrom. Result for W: 1.0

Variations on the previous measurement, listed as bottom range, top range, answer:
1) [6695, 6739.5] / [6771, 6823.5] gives 0.94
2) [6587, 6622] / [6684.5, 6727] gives 0.97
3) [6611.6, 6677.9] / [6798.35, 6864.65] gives 0.96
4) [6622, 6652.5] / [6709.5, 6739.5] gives 1.00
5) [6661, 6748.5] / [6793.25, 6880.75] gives 0.98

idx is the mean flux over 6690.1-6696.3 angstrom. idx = 14.4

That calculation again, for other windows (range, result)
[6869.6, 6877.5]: 13.9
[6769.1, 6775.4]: 13.3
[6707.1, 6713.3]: 14.8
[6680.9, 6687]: 13.5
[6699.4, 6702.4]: 15.2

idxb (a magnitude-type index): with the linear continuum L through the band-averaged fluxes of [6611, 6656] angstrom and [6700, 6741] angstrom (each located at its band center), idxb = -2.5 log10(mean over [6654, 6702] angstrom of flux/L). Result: 0.04 mag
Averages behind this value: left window 14.7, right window 14.7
